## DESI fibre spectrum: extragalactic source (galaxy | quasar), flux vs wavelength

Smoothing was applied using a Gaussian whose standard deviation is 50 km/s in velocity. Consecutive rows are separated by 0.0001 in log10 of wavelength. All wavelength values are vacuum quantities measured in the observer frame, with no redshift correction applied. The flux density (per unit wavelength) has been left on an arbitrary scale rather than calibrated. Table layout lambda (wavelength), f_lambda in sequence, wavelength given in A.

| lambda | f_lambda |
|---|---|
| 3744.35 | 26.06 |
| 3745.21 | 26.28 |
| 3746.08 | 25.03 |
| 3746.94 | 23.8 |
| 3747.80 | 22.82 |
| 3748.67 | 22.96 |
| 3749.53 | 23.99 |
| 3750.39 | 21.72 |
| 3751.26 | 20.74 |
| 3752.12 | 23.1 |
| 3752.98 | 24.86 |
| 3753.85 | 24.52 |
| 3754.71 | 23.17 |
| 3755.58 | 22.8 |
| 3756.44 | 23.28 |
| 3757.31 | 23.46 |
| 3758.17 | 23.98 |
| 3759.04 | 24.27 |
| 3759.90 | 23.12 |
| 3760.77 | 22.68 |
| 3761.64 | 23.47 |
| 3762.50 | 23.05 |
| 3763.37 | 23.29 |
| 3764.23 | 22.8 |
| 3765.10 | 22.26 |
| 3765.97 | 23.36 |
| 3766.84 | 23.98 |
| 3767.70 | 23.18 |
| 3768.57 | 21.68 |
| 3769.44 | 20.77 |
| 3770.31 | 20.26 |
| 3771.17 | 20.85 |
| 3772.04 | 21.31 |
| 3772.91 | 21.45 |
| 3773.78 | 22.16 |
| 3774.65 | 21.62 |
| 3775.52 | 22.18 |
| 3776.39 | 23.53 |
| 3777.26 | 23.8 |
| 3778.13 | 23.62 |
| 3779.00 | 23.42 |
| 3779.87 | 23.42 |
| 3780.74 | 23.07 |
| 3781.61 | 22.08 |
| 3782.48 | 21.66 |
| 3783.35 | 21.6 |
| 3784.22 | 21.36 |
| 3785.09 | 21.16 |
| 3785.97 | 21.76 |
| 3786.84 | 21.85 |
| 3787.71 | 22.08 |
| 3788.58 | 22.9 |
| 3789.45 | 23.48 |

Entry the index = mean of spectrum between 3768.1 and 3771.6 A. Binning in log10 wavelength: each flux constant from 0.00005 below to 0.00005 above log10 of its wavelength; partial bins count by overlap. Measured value 20.9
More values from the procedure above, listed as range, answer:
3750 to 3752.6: 21.9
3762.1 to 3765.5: 22.9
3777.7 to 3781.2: 23.4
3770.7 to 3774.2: 21.5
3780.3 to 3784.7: 22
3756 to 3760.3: 23.7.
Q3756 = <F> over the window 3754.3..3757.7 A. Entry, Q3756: 23.1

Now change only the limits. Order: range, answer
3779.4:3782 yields 22.9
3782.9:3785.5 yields 21.4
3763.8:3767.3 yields 23.1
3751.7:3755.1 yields 23.9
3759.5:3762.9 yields 23.1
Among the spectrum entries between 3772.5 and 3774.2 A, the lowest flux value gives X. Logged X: 21.45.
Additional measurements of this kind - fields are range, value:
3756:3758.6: 23.28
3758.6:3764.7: 22.68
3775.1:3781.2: 22.18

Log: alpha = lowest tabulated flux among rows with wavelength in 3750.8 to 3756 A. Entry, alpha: 20.74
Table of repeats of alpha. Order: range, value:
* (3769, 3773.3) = 20.26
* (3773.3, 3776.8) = 21.62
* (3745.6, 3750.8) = 21.72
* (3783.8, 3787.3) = 21.16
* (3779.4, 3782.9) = 21.66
